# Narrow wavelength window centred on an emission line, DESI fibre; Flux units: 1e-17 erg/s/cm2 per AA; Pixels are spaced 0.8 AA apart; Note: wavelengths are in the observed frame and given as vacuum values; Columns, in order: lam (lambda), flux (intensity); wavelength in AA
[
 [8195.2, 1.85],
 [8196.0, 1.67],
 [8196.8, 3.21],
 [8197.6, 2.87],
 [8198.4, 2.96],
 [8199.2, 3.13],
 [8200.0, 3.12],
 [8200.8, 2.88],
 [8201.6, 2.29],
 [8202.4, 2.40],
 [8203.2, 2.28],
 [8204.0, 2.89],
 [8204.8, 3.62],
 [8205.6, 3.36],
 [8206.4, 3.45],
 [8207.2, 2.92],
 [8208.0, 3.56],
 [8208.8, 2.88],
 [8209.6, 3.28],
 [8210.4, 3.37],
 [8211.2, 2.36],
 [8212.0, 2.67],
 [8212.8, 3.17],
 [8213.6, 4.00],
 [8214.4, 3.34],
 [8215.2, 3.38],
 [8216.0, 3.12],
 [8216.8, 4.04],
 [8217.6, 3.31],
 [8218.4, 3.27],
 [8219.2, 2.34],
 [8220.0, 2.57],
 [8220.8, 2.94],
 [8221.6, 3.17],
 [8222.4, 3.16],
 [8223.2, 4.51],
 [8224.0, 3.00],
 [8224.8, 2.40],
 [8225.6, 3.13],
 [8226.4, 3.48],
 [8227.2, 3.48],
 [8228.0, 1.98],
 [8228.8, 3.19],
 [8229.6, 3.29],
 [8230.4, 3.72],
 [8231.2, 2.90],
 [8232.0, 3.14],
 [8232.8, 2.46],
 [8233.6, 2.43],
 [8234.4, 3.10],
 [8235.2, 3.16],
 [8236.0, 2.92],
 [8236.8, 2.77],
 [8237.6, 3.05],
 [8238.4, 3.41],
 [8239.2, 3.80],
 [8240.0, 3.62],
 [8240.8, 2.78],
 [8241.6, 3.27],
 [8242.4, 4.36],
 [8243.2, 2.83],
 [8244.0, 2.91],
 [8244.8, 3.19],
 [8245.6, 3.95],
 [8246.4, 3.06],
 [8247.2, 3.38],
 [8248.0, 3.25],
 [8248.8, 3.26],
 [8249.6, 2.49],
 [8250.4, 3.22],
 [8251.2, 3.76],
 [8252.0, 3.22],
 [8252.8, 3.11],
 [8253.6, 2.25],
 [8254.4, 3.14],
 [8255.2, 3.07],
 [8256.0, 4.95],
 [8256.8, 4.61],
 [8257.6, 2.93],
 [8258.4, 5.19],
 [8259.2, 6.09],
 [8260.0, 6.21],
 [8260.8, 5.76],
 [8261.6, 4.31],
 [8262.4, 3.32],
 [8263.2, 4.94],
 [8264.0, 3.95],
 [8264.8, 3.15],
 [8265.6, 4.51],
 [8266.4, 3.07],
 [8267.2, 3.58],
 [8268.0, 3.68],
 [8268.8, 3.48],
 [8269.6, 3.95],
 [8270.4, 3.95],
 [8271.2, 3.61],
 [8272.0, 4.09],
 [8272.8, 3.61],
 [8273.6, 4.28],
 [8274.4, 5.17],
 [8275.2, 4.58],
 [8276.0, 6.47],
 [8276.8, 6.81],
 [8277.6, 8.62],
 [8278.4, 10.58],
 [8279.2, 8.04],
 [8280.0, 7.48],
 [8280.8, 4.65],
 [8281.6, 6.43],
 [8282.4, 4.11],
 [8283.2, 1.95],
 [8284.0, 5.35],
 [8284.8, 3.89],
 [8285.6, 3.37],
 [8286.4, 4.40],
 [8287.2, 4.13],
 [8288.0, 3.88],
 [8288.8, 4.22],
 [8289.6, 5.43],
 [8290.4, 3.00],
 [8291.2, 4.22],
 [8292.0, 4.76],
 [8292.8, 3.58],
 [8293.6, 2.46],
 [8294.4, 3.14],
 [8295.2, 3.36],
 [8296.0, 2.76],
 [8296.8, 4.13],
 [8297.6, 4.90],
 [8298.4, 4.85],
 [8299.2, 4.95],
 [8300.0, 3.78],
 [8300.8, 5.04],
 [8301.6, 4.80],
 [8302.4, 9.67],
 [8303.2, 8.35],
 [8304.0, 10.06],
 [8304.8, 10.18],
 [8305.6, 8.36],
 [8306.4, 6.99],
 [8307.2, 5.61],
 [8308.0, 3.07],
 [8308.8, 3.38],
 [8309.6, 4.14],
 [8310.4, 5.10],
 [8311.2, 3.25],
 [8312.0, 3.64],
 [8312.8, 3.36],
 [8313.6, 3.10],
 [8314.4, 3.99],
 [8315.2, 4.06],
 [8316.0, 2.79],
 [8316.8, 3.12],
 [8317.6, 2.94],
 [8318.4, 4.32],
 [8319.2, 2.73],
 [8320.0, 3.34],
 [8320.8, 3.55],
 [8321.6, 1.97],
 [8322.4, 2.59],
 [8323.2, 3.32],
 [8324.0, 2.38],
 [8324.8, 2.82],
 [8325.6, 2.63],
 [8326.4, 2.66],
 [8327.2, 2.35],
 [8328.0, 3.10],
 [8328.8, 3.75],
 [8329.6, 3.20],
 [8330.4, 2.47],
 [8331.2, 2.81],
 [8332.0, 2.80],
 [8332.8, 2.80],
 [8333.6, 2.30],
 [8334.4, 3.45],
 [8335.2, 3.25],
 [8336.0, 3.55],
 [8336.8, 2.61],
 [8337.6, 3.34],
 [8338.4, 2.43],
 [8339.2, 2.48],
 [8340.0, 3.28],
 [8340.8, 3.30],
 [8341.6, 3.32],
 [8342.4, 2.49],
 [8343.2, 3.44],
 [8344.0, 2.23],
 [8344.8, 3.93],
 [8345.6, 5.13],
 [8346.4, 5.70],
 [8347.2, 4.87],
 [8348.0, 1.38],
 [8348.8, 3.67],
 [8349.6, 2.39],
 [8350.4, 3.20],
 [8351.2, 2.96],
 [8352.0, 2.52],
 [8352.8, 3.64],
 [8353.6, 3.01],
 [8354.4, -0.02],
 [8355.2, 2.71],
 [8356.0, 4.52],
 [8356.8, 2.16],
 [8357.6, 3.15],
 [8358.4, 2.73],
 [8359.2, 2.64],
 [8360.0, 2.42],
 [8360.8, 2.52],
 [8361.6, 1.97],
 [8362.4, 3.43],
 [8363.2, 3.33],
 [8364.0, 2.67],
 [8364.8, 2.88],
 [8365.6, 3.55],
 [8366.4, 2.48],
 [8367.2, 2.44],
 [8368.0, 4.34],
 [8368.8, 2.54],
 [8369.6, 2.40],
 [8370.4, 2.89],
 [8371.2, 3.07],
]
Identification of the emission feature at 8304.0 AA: [N II]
